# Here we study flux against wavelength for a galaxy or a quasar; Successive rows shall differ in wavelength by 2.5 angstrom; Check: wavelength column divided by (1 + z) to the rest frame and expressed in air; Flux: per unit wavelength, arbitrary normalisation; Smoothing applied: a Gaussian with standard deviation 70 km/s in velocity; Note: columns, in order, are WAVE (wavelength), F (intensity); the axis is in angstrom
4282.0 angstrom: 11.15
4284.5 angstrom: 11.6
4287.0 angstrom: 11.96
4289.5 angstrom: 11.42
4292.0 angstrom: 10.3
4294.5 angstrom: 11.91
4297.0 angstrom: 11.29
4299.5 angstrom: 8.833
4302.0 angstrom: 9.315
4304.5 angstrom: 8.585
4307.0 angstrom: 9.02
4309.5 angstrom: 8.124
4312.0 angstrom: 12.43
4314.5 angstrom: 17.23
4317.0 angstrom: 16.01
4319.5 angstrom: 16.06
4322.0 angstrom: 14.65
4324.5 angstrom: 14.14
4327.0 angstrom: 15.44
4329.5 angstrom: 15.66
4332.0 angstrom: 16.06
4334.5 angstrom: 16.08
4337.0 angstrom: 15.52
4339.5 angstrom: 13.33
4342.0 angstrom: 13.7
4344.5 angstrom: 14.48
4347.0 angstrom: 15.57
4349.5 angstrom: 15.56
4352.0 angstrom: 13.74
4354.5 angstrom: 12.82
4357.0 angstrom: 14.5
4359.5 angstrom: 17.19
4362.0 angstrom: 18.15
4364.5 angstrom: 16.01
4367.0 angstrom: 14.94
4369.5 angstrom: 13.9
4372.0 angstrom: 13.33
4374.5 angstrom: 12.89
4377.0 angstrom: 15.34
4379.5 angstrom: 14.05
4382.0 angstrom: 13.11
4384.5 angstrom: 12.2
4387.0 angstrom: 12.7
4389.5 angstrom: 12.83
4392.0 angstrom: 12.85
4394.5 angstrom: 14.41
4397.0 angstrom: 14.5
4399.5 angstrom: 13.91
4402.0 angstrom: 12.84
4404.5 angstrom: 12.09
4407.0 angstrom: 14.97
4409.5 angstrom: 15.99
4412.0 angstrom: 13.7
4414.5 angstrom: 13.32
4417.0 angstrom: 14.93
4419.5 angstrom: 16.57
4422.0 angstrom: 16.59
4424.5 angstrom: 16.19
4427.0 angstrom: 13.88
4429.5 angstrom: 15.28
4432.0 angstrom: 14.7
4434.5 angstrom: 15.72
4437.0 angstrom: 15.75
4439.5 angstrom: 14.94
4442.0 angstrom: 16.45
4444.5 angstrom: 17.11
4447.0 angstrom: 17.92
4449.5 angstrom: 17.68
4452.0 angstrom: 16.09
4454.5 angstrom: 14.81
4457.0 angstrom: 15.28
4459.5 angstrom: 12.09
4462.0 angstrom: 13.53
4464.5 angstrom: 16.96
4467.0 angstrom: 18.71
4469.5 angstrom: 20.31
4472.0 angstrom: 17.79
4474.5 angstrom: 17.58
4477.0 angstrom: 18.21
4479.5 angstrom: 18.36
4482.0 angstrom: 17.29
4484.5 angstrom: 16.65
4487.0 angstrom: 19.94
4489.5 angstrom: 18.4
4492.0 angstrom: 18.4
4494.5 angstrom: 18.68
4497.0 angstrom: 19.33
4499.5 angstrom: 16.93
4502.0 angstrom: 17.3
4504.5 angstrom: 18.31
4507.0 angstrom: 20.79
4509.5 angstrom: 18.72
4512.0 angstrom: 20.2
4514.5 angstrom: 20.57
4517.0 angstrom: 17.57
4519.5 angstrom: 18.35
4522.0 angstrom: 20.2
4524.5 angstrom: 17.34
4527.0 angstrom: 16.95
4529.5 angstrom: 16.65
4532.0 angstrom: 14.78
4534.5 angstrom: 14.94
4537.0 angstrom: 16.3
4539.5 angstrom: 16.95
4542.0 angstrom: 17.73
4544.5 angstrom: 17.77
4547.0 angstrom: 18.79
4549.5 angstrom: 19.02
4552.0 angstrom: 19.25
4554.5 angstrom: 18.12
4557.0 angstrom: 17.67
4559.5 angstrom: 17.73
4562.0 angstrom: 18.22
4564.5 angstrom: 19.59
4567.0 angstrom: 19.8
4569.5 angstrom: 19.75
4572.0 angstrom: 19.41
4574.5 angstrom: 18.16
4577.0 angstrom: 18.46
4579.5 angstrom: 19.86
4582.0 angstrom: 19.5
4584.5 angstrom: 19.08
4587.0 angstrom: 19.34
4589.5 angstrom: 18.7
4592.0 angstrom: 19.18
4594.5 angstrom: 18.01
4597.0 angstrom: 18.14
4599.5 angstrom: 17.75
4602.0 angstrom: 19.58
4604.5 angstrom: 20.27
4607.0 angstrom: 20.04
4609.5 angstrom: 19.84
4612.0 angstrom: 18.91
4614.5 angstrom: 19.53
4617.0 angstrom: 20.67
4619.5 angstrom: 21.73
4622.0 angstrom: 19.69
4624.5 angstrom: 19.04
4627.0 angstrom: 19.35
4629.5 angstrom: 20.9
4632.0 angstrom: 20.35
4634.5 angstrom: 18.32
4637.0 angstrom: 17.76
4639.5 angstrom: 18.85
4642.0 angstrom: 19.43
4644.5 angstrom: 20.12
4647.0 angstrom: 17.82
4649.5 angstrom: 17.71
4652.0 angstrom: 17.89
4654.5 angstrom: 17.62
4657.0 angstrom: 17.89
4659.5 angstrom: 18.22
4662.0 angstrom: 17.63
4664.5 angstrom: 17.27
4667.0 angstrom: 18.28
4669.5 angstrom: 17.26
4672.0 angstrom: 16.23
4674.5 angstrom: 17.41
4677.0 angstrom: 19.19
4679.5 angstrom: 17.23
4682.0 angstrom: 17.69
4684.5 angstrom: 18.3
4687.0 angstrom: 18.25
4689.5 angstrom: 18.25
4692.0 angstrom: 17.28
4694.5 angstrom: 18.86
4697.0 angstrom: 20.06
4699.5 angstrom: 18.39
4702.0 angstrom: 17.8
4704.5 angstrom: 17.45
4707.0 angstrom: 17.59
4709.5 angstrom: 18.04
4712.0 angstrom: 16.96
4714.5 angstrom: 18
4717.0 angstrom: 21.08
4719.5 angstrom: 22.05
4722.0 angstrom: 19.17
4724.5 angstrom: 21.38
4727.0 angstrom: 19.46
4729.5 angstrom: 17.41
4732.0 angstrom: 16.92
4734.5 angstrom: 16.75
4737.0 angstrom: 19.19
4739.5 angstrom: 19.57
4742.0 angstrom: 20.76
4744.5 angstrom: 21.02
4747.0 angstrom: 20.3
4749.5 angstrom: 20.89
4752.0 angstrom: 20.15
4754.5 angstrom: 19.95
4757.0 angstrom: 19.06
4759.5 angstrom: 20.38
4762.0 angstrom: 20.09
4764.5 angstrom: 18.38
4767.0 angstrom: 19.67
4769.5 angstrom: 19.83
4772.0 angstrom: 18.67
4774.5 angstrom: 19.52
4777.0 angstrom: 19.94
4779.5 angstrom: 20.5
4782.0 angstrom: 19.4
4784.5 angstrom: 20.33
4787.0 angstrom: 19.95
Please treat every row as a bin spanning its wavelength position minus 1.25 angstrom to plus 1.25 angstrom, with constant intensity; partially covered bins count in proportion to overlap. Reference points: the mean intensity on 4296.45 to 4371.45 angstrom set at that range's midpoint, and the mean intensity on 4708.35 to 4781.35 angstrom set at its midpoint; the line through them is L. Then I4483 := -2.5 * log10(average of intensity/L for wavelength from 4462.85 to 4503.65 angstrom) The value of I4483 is -0.138 mag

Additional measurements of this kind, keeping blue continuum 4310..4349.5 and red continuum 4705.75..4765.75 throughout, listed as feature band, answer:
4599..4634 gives -0.102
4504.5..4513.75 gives -0.167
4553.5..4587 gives -0.079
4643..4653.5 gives 0.001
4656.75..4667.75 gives 0.043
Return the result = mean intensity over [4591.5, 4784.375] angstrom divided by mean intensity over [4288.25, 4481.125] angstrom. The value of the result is 1.30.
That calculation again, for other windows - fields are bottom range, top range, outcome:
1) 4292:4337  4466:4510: 1.42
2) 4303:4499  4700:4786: 1.27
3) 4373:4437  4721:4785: 1.37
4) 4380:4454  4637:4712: 1.22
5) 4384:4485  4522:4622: 1.20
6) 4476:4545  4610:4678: 1.04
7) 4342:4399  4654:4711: 1.25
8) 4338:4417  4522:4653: 1.32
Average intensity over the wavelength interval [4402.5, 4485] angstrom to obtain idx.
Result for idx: 15.9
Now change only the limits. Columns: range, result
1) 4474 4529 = 18.4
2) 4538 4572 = 18.5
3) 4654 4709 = 17.9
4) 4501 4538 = 17.9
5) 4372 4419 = 13.7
